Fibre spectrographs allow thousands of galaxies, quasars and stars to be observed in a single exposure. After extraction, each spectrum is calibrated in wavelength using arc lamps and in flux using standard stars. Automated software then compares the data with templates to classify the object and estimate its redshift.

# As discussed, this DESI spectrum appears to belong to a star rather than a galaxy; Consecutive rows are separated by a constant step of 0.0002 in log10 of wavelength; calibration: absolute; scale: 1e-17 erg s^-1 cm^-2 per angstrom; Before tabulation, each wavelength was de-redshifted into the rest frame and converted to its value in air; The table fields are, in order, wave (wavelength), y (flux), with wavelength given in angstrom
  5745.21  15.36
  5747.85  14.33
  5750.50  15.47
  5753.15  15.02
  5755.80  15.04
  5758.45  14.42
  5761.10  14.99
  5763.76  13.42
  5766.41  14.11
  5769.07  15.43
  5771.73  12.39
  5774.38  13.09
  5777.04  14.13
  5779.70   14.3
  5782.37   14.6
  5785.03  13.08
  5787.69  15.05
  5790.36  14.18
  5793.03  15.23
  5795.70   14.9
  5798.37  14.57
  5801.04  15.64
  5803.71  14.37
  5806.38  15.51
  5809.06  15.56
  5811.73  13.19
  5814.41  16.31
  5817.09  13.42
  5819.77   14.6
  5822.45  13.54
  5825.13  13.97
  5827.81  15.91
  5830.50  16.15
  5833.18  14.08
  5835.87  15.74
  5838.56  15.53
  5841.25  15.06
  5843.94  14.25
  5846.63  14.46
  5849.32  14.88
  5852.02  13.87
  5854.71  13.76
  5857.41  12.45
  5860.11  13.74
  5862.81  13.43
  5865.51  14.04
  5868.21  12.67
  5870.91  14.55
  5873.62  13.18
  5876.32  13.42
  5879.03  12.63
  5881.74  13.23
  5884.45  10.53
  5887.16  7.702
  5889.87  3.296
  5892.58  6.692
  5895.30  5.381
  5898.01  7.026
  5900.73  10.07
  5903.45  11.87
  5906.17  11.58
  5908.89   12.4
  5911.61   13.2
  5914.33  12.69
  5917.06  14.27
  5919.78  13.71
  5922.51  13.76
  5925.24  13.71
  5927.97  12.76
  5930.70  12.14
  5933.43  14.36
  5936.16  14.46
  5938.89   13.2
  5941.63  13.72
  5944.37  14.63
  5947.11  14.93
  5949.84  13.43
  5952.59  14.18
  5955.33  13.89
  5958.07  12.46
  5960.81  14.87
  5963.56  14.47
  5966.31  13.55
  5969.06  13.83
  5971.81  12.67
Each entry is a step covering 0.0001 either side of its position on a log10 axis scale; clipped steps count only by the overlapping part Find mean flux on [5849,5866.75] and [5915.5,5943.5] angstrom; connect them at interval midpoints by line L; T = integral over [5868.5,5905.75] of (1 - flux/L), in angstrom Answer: 9.7 angstrom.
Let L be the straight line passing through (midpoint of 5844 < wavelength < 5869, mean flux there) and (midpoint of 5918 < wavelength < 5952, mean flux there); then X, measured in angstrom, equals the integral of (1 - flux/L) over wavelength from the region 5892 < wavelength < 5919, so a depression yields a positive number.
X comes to 5.99 angstrom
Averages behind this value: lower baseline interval 13.8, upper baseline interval 13.8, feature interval 10.7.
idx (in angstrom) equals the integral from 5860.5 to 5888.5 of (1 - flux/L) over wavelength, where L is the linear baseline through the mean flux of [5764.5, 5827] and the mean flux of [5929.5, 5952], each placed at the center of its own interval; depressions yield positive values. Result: 3.1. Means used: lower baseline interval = 14.4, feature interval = 12.6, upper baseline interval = 13.9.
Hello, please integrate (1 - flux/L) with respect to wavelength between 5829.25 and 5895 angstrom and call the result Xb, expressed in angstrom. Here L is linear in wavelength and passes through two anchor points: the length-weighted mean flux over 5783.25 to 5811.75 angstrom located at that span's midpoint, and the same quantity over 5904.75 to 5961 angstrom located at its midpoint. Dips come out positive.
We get 6.60 angstrom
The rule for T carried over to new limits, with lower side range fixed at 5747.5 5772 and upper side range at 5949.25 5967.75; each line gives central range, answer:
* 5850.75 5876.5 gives 1.21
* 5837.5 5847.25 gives -0.39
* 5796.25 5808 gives -0.51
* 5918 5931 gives 0.59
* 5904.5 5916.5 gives 1.24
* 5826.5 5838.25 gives -0.97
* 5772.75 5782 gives 0.39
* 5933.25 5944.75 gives -0.07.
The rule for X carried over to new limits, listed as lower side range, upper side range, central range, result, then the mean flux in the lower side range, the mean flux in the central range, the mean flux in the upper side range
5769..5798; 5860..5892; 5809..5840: -4.2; 14.2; 14.8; 11.7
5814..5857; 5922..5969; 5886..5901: 8.2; 14.6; 6.44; 13.8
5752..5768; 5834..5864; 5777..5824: -0.6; 14.5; 14.6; 14.3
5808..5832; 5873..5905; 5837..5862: -3.4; 14.7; 14.2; 9.51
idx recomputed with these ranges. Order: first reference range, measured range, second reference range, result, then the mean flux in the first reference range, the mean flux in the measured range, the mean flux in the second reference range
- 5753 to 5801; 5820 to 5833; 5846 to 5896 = -1.8 angstrom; 14.3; 14.8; 11.8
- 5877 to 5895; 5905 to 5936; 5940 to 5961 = -4.2 angstrom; 8.96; 13.2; 14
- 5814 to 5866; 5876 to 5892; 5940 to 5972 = 5.0 angstrom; 14.4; 9.75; 13.9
